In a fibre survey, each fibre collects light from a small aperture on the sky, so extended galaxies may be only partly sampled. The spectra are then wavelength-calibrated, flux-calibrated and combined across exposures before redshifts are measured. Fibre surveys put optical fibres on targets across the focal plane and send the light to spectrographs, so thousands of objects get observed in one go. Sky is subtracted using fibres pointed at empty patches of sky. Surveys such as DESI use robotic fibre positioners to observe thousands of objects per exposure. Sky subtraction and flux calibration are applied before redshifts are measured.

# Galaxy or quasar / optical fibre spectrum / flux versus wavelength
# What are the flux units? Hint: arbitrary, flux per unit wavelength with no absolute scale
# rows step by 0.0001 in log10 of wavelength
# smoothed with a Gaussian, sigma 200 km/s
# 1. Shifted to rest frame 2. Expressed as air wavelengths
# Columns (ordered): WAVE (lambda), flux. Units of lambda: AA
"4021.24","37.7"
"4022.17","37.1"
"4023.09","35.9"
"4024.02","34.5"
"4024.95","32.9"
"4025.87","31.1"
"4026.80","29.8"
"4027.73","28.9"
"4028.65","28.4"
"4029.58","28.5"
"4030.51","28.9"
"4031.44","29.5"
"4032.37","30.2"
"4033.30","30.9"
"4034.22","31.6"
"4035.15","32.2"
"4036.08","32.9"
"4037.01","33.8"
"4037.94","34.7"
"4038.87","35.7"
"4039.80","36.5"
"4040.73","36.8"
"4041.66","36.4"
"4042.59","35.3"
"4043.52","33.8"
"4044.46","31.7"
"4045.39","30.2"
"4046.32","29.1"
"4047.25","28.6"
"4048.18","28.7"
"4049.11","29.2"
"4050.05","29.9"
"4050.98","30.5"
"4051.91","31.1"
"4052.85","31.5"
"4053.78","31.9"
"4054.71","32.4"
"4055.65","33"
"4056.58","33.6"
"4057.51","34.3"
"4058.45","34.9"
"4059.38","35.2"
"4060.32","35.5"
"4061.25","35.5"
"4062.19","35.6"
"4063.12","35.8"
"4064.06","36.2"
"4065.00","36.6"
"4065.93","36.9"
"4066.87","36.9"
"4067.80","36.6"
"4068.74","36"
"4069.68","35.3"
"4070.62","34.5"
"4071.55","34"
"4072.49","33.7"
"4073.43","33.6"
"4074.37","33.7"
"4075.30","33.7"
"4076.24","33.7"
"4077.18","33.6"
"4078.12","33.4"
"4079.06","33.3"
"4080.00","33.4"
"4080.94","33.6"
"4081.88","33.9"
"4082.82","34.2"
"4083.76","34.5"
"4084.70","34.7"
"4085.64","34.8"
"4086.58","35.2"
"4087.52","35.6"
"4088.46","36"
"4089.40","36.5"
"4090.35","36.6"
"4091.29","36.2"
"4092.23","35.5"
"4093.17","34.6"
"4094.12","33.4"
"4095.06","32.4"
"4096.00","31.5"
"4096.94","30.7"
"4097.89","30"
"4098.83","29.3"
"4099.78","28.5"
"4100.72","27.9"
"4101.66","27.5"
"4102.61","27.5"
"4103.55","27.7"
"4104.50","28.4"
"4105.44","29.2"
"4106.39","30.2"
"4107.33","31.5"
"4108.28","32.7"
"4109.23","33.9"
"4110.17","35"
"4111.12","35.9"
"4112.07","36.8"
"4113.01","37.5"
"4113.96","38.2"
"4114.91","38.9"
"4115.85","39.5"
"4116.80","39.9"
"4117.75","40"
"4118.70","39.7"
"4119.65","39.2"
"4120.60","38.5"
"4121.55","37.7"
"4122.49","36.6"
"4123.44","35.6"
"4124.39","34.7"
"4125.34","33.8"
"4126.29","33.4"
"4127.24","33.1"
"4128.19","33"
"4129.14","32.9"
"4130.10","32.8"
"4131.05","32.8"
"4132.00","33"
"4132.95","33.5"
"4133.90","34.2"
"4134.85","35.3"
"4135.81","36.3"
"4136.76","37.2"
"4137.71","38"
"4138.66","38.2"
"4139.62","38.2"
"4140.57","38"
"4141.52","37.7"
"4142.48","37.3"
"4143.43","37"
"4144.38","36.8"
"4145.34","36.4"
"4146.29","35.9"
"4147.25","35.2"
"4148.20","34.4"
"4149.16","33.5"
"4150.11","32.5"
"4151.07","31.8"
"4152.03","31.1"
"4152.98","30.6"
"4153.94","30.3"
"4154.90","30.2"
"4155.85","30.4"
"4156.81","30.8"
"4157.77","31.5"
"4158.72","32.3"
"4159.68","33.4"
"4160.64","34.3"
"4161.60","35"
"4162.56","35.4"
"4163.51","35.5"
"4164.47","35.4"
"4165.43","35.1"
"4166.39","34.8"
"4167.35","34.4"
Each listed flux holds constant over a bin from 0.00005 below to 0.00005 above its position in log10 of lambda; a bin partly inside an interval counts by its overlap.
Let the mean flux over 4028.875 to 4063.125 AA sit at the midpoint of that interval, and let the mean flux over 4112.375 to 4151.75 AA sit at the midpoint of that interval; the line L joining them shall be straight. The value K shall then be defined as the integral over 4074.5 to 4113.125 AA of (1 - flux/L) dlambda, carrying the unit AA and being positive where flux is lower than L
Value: 1.7 AA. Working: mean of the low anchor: 32.5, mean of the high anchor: 36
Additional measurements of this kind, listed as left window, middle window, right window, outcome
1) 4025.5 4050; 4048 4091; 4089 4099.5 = -2.2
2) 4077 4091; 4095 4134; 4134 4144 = 2.6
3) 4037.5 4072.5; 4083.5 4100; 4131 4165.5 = 0.2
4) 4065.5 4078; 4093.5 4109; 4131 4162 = 2.1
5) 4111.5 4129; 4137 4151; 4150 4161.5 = -1.2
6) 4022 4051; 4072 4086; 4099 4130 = -0.3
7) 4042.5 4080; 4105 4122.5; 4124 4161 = -1.3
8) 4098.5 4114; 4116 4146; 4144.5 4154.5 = -3.4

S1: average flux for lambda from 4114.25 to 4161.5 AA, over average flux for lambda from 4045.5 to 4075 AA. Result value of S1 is 1.0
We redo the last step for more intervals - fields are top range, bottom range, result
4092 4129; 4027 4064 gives 1.04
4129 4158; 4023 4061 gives 1.07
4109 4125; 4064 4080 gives 1.08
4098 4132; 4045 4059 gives 1.08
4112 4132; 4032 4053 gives 1.13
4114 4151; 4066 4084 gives 1.05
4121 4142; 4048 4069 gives 1.04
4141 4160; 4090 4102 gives 1.05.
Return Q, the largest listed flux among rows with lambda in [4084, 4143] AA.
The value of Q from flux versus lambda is 40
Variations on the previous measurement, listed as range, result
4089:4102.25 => 36.6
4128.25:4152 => 38.2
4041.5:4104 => 36.9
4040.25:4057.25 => 36.8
